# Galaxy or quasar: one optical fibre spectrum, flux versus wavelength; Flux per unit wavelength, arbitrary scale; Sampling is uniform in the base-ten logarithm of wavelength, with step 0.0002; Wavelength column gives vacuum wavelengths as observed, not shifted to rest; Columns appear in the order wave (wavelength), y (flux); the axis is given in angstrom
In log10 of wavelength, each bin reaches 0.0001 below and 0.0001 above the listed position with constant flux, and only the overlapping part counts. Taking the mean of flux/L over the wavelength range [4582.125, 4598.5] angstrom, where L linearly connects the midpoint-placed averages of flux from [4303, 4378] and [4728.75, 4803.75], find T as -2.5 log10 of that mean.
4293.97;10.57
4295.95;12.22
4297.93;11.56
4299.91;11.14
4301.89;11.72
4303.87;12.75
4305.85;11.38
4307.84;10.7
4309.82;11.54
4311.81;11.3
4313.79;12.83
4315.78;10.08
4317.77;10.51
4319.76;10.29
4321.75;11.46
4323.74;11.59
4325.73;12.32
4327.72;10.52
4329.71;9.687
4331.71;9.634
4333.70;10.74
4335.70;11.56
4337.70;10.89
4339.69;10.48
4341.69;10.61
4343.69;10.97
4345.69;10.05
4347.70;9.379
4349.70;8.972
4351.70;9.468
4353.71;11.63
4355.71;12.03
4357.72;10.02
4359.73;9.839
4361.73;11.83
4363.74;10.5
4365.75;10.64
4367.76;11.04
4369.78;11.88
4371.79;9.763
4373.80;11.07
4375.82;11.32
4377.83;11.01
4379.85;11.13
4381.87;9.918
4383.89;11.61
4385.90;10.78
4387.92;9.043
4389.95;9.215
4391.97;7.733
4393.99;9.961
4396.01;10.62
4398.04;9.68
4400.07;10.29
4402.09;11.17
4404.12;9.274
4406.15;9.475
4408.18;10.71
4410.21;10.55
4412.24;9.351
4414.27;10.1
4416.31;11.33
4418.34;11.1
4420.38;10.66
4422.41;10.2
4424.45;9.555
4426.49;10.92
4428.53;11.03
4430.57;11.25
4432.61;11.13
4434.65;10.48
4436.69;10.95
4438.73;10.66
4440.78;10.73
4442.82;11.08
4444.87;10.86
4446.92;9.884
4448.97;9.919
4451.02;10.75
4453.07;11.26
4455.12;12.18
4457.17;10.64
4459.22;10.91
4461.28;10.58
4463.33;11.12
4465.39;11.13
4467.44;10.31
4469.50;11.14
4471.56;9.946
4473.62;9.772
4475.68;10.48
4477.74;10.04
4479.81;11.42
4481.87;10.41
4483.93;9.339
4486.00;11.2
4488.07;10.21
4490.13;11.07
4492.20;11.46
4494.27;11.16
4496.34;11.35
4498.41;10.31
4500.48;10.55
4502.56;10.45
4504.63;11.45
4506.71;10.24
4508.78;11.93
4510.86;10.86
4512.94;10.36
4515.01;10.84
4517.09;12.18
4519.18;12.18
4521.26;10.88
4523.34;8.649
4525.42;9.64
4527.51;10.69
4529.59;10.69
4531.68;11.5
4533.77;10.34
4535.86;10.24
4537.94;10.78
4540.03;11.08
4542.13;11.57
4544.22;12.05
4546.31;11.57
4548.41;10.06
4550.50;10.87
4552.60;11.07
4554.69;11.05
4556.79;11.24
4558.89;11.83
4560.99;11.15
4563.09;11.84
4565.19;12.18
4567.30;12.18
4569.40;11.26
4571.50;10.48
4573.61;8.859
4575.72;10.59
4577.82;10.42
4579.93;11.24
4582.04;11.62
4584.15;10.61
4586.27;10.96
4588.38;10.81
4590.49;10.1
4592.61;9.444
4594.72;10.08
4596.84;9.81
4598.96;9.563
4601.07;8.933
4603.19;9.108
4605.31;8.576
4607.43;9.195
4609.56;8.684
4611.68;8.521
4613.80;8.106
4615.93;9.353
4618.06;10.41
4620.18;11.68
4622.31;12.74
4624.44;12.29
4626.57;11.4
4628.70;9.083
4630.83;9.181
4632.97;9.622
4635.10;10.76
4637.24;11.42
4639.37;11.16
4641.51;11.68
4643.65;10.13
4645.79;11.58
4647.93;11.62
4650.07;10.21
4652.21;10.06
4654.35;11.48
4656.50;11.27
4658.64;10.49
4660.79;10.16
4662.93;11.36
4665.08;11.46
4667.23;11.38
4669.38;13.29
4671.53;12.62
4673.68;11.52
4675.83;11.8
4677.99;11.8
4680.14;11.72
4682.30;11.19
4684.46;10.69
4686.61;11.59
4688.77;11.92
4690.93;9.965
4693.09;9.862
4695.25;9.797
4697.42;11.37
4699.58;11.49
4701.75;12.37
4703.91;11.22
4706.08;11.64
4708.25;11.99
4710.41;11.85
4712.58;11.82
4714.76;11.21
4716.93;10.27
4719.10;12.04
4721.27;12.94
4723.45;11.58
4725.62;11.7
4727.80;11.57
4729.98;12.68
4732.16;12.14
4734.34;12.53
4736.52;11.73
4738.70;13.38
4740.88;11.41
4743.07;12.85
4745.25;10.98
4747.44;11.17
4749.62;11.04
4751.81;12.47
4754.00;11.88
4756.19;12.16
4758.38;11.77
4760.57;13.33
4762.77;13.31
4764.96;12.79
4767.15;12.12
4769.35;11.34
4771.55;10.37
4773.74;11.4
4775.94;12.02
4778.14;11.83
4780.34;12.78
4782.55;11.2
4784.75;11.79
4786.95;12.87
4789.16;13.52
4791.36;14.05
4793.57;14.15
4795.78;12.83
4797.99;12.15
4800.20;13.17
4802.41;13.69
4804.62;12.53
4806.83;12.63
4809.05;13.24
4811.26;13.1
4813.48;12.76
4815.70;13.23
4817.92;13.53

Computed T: 0.14 mag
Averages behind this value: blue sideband 10.8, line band 10.3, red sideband 12.3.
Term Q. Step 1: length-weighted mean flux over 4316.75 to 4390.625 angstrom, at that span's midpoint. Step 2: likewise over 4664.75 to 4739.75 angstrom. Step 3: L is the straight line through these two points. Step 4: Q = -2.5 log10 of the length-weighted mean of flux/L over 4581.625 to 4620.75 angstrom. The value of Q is 0.171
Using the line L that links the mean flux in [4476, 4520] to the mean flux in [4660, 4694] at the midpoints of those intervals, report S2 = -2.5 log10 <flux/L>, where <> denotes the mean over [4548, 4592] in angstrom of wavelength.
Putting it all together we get 0.01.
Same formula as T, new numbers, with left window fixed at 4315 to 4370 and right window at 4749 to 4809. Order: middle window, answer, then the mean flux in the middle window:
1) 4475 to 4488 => 0.08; 10.5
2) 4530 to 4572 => 0.03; 11.2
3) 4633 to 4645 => 0.09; 10.9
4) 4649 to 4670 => 0.08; 11.1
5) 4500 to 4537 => 0.06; 10.8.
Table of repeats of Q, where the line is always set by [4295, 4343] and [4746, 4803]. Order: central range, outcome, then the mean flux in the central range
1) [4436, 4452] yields 0.09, 10.6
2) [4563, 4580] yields 0.08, 10.9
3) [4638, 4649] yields 0.07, 11.2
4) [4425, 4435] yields 0.05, 10.9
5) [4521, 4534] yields 0.14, 10.3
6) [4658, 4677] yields 0.04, 11.6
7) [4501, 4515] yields 0.07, 10.9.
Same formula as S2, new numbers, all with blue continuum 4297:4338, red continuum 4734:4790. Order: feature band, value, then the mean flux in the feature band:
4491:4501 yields 0.05 mag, 11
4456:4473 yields 0.07 mag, 10.7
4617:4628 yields 0.01 mag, 11.6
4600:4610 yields 0.30 mag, 8.92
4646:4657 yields 0.08 mag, 11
